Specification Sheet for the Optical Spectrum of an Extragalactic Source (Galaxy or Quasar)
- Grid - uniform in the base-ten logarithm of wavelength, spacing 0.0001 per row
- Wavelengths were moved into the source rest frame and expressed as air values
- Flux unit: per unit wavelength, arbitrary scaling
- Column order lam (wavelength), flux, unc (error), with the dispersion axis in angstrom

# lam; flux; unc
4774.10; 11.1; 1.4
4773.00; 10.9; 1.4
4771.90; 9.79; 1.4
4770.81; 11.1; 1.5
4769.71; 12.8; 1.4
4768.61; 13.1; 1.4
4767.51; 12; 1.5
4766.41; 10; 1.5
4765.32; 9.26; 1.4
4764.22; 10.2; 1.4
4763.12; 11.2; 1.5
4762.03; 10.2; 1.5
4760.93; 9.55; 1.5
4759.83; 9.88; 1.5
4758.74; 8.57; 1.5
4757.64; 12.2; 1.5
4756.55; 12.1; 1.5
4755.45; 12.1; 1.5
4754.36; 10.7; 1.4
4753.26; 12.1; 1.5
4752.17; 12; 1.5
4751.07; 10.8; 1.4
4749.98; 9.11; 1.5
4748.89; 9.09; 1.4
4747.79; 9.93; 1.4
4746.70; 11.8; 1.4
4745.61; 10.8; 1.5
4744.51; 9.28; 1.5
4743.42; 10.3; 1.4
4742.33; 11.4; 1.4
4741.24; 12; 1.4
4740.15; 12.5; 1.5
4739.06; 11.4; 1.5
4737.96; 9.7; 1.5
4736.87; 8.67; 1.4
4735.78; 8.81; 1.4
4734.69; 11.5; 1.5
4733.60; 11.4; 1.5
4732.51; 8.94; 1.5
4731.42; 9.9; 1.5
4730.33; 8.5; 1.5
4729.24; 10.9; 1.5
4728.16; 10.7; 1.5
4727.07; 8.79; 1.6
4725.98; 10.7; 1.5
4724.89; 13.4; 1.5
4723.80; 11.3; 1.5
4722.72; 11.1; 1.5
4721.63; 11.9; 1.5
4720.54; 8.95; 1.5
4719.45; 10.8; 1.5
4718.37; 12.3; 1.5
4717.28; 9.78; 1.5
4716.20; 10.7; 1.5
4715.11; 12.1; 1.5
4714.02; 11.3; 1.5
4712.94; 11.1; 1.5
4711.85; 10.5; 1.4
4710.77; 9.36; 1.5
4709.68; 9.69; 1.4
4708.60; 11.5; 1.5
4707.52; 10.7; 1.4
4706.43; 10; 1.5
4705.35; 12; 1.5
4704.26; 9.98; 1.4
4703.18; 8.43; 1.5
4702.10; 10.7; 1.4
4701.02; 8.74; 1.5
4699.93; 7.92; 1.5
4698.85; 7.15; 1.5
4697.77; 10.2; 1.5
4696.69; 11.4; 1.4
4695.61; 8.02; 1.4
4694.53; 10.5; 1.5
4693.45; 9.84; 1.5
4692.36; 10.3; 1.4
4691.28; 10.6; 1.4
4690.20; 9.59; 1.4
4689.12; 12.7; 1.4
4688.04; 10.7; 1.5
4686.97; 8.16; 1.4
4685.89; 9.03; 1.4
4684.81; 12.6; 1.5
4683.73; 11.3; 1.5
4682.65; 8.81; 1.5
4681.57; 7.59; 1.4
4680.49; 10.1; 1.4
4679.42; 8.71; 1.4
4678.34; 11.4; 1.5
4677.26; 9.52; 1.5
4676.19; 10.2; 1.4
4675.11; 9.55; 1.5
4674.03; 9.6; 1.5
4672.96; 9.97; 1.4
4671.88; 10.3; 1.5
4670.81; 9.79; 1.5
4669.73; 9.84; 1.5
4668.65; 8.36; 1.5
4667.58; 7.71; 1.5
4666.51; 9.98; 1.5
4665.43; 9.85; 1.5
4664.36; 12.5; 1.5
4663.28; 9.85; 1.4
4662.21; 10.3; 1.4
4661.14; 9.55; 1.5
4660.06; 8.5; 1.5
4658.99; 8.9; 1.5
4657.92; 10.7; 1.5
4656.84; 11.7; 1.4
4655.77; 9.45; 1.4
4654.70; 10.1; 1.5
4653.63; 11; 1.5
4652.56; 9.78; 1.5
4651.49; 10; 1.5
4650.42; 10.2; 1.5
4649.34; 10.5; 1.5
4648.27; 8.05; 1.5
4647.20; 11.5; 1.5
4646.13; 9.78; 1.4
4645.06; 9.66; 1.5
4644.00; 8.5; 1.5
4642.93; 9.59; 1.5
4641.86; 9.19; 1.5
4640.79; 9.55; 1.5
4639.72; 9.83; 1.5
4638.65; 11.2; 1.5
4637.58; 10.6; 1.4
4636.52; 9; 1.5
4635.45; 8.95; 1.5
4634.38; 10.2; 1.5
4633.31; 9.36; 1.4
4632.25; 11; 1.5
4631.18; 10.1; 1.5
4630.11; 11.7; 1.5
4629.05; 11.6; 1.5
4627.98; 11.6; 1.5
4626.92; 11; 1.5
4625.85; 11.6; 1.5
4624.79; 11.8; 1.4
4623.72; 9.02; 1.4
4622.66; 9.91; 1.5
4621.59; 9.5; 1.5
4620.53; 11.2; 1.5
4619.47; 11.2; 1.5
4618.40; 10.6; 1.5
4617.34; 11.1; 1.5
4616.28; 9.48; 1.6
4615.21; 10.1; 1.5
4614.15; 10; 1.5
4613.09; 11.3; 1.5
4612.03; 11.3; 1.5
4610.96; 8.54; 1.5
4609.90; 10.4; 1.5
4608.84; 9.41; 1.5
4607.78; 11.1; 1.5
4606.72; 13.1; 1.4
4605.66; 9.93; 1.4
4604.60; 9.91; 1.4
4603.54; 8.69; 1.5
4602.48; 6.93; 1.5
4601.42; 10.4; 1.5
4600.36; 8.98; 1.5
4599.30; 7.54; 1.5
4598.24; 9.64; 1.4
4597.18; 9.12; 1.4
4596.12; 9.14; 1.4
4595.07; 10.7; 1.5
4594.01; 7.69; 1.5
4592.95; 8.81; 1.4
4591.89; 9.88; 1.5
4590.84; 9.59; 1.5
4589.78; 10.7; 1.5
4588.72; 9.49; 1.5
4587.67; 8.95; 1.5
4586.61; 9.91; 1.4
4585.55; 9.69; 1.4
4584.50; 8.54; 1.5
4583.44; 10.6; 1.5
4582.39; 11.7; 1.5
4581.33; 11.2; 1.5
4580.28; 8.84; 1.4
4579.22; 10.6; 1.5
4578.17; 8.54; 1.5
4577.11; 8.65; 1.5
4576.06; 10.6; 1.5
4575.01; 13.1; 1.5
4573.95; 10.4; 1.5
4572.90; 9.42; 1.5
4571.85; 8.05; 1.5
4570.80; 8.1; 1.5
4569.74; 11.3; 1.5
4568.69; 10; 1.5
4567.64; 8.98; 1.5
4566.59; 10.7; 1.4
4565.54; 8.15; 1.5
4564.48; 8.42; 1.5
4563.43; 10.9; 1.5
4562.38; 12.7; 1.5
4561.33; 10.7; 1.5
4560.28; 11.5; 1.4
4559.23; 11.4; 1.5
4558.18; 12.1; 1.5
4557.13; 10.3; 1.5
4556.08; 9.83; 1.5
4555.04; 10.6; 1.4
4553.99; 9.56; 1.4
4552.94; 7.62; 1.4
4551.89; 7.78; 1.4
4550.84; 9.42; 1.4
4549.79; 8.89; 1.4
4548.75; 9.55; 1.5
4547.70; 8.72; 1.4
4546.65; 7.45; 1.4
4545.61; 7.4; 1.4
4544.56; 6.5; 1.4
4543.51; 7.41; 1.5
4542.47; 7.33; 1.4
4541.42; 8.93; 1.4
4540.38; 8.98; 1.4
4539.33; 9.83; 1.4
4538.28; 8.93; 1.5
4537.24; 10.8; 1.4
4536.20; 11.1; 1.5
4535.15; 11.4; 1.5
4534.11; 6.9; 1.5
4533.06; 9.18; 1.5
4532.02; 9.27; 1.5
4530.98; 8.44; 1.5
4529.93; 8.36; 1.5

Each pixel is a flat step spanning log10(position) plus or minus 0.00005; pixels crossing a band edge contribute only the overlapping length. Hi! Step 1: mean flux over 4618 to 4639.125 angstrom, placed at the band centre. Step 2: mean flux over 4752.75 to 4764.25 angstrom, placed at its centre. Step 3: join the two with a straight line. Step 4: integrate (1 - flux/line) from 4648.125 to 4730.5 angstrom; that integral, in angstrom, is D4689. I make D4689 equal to 4.27 angstrom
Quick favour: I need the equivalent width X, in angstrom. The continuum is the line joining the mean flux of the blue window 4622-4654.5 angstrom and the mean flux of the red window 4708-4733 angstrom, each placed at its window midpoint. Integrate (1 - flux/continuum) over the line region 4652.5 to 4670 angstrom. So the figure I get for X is 0.7 angstrom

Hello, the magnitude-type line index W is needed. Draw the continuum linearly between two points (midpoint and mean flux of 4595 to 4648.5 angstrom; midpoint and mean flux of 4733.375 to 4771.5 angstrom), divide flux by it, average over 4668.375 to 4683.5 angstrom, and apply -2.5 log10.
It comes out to 0.08 mag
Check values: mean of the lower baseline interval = 10.1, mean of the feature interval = 9.61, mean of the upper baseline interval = 10.8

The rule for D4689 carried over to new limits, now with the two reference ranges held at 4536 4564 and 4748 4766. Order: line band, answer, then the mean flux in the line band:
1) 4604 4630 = -2.12 angstrom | 10.6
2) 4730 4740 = 0.42 angstrom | 10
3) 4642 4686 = 0.89 angstrom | 9.86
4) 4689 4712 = 0.72 angstrom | 9.93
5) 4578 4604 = 0.64 angstrom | 9.45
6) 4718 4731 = -0.46 angstrom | 10.8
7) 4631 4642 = 0.00 angstrom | 9.92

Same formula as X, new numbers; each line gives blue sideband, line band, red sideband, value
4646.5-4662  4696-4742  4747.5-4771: 0.4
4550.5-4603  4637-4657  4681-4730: 0.1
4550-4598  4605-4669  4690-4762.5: -0.7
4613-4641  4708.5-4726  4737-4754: -0.5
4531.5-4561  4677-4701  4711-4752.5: 1.2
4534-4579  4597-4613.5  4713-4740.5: 0.1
